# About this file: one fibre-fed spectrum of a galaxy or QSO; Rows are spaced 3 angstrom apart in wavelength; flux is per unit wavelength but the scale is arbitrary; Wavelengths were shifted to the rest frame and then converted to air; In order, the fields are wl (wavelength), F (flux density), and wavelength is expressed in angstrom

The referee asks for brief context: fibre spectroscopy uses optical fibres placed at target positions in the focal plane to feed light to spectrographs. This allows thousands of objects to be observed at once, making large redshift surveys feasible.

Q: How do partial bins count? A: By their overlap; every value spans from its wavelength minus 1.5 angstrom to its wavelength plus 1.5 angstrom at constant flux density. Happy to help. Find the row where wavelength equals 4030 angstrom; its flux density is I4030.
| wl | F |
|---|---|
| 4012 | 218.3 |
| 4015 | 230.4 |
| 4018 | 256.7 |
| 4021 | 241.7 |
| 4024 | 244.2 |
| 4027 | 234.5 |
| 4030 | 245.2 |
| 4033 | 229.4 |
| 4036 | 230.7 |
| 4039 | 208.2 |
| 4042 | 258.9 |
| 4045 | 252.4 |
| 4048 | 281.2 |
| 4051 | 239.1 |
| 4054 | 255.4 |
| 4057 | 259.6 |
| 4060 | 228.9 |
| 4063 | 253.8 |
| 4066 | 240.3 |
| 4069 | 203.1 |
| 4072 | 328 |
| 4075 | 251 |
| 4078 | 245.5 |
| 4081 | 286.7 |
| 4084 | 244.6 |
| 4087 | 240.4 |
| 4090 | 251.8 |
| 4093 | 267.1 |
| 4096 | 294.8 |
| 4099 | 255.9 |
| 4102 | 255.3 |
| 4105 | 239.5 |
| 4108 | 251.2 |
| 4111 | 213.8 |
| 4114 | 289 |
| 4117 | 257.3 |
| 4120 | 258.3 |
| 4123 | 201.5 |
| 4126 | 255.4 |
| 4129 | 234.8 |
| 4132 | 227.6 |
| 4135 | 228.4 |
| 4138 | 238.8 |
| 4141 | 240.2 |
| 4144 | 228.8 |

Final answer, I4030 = 245.2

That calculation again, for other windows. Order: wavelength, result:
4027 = 234.5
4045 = 252.4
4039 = 208.2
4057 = 259.6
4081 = 286.7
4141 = 240.2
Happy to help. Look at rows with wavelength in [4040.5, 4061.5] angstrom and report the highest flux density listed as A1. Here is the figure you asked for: 281.2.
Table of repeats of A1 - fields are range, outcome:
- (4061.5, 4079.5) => 328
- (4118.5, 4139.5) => 258.3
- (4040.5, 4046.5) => 258.9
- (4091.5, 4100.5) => 294.8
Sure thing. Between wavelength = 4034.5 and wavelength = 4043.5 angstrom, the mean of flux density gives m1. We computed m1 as 233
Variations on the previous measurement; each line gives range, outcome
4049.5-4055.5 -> 247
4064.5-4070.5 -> 222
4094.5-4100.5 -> 275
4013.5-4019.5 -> 244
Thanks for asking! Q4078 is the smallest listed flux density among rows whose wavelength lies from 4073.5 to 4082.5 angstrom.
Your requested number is 245.5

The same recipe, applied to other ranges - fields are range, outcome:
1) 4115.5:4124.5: 201.5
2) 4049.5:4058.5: 239.1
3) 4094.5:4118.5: 213.8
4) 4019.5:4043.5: 208.2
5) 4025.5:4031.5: 234.5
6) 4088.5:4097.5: 251.8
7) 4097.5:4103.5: 255.3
